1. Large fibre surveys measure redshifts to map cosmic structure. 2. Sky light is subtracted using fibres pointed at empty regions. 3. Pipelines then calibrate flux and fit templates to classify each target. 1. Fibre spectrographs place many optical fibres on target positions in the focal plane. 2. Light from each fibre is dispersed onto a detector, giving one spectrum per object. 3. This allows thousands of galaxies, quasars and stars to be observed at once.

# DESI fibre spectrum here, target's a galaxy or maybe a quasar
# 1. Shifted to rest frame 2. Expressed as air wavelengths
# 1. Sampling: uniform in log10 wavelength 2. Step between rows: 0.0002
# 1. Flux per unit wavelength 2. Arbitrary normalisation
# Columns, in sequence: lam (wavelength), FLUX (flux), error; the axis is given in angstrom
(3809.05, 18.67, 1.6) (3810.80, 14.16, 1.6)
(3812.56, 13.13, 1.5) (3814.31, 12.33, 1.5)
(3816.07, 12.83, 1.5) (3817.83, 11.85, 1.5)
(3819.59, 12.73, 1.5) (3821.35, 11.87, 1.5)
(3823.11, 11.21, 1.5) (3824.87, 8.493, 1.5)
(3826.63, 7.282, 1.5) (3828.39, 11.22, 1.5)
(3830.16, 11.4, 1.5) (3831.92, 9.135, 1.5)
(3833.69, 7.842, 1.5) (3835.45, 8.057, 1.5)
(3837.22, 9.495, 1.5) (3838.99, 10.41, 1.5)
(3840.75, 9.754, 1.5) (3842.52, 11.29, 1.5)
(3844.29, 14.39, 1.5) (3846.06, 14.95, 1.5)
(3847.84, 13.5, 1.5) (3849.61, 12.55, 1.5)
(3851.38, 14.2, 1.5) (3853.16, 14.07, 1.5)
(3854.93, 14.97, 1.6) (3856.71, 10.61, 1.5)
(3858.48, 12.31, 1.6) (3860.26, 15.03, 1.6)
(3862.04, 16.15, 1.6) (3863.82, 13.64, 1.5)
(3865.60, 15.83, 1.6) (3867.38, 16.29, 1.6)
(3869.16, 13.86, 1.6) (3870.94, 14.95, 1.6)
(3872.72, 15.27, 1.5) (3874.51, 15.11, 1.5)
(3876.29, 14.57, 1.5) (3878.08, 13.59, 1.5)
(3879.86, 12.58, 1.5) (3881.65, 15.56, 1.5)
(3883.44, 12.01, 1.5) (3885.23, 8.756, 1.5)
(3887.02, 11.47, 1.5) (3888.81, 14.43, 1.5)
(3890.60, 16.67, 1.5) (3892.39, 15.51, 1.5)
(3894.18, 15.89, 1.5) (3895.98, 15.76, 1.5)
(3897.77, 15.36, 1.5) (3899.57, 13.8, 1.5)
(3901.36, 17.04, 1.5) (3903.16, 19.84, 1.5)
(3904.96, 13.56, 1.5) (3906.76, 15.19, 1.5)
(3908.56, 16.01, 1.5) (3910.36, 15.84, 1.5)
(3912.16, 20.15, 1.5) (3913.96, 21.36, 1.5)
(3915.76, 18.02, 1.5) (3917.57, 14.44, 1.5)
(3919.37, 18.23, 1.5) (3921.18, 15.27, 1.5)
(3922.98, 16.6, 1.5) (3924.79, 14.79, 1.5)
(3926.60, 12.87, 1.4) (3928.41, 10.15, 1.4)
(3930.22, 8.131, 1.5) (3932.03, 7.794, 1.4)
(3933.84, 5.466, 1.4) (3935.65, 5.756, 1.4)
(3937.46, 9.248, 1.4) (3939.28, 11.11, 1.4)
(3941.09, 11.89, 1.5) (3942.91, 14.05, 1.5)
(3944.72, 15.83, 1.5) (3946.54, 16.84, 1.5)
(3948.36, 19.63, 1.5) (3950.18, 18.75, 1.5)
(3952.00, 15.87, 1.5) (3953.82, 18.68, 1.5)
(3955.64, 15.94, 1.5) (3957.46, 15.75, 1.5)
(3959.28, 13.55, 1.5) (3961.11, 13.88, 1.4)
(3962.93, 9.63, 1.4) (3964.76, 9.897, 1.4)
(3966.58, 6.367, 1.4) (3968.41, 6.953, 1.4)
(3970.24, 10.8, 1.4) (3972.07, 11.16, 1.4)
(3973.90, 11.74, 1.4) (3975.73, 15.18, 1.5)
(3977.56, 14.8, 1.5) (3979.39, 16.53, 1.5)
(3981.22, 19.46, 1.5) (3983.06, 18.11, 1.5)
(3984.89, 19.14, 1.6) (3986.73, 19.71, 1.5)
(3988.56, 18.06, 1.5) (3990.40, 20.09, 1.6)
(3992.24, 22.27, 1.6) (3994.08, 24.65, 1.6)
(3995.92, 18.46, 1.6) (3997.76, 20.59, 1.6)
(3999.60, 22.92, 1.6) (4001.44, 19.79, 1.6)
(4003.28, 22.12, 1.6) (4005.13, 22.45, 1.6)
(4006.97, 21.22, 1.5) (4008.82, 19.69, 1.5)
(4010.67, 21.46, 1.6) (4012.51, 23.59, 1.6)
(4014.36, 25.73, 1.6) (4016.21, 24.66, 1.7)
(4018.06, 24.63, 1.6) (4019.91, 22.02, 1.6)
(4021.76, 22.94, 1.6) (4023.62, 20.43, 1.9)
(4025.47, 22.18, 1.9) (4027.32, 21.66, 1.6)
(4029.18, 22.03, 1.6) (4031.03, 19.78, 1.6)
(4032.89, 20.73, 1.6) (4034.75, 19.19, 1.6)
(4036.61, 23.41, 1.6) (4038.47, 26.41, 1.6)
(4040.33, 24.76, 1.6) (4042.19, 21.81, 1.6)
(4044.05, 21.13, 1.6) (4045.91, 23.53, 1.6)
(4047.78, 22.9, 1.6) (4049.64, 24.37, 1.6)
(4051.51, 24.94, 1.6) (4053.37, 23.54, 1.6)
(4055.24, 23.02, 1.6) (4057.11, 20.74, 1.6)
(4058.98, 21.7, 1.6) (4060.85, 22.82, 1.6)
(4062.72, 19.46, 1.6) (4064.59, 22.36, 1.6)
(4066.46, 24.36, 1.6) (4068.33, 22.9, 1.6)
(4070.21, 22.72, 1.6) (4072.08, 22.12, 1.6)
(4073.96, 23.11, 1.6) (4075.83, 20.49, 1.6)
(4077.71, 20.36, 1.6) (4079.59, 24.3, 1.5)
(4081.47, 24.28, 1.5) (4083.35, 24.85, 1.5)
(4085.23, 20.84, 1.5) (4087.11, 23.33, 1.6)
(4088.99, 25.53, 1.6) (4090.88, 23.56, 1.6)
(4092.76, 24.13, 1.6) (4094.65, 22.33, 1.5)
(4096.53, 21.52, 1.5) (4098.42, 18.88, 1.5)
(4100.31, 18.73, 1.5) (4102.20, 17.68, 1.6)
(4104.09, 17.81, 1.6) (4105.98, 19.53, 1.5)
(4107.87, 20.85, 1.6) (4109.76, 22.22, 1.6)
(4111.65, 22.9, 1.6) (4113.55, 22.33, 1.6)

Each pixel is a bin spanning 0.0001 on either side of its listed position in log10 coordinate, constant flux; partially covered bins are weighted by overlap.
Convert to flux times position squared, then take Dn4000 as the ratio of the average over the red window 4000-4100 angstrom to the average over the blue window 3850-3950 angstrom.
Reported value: 1.7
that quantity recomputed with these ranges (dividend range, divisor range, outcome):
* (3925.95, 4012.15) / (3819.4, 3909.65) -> 1.23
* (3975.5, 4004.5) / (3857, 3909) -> 1.42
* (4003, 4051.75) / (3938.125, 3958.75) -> 1.49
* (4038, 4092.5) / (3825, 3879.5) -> 2.01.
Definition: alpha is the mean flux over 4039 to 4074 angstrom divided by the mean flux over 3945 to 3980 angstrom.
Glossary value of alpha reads 1.65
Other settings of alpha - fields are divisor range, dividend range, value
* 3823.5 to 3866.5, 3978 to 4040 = 1.79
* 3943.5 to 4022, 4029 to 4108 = 1.24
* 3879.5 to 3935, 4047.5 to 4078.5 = 1.56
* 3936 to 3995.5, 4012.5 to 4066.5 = 1.50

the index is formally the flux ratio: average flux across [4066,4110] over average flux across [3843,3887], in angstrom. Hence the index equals 1.6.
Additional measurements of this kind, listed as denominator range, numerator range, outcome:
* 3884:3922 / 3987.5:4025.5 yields 1.38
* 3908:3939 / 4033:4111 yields 1.65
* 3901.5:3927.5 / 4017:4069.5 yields 1.36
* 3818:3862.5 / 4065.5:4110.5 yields 1.88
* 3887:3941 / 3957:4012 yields 1.19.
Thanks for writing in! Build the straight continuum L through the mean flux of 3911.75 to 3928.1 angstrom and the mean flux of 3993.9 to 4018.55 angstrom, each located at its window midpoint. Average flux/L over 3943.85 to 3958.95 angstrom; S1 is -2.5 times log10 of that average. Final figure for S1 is 0.09 mag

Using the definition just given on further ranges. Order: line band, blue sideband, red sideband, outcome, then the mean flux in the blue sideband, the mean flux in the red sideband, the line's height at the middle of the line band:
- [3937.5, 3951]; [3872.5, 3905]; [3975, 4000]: 0.15 mag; 14.6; 19.2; 17.2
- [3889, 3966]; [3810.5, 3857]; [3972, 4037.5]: 0.13 mag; 11.6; 20.5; 16.5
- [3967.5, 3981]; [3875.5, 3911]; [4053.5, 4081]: 0.38 mag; 14.7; 22.2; 18.2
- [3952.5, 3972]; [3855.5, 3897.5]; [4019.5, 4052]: 0.46 mag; 14.2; 22.4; 18.6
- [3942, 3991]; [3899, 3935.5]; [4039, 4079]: 0.15 mag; 14.5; 22.6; 17.3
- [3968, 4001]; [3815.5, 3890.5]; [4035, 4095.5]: 0.10 mag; 12.6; 23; 19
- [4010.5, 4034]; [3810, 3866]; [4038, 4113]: -0.13 mag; 12.1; 22.3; 20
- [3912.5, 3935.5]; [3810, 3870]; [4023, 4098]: 0.19 mag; 12.3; 22.6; 16.2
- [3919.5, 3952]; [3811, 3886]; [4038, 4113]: 0.26 mag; 12.5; 22.3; 16.3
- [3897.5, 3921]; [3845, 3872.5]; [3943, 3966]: -0.14 mag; 14.2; 15.2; 14.7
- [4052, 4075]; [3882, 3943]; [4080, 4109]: -0.11 mag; 13.9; 21.6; 20.3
